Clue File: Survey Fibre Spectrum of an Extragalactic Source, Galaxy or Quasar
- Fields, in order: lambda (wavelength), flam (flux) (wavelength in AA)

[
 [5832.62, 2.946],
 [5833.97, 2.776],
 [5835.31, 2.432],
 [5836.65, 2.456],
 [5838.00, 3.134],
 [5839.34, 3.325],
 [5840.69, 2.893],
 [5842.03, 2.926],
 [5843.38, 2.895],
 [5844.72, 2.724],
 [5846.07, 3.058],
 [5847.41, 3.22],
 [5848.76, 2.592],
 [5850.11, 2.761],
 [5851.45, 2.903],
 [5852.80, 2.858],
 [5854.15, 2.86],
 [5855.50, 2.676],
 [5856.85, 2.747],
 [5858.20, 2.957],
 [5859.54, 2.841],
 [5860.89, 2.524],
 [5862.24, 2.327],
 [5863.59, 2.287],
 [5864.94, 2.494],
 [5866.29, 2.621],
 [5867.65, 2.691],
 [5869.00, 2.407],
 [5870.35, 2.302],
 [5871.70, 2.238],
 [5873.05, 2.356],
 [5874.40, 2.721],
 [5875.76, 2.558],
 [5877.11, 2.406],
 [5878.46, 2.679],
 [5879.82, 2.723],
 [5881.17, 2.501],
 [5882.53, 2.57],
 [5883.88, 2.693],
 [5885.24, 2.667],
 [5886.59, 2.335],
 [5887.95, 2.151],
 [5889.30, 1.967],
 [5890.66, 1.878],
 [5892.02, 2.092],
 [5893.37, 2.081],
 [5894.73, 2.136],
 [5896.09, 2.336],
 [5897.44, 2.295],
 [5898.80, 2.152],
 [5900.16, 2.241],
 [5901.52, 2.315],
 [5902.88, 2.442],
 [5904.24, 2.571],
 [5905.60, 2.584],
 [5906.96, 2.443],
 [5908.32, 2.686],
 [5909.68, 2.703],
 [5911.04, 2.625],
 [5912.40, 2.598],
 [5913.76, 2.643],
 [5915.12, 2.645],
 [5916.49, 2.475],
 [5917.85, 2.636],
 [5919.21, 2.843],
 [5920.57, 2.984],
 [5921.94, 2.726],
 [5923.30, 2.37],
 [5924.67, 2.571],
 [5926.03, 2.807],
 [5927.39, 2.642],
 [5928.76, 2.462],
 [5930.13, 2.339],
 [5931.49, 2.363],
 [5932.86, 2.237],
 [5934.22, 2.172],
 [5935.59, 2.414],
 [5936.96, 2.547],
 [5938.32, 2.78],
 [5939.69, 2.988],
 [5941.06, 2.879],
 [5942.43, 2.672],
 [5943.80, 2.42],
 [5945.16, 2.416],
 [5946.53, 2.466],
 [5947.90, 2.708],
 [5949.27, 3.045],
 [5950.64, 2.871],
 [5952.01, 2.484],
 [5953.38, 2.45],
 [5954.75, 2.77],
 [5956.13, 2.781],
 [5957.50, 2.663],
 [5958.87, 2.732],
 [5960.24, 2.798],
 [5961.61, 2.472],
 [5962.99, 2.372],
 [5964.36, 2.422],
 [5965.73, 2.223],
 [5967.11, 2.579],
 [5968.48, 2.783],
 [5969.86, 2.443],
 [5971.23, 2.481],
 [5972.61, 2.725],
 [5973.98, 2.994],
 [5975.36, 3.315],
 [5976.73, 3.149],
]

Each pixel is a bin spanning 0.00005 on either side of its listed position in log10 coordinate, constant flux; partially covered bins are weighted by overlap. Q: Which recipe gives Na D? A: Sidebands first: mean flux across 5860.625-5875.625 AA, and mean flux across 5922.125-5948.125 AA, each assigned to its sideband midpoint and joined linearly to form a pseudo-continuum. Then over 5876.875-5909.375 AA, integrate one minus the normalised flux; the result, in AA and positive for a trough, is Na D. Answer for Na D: 1.4 AA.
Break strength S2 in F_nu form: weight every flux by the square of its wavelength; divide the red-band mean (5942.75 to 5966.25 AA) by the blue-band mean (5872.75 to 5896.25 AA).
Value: 1.1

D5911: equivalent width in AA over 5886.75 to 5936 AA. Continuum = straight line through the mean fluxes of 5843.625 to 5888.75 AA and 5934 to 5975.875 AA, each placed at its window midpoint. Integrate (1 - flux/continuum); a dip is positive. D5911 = 3.7 AA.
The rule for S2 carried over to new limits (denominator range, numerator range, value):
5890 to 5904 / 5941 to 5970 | 1.20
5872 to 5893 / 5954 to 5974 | 1.11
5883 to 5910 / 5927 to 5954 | 1.12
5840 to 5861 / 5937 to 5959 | 0.98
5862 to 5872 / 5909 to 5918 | 1.09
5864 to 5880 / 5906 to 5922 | 1.08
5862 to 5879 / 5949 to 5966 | 1.09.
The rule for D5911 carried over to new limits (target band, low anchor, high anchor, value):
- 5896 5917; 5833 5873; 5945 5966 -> 1.4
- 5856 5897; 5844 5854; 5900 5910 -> 3.8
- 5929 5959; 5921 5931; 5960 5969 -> -0.7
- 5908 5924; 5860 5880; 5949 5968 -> -0.7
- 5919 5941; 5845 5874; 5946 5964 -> 0.6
